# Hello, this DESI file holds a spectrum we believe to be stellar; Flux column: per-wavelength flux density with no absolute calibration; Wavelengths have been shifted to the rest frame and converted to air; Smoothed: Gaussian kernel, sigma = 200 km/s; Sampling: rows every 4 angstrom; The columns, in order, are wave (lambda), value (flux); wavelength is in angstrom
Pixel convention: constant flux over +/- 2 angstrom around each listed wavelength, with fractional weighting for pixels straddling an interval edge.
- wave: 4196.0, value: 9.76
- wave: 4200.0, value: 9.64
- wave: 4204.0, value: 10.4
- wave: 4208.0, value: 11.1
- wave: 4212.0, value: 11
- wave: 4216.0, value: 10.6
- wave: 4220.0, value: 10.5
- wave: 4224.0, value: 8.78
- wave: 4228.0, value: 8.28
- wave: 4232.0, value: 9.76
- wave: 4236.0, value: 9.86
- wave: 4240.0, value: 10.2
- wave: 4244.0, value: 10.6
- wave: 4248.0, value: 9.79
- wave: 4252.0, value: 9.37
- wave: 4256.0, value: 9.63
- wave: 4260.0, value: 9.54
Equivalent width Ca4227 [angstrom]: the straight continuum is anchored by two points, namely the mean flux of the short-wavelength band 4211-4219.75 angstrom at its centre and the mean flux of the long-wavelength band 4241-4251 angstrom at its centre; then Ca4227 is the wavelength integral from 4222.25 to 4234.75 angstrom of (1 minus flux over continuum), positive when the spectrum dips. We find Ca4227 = 1.7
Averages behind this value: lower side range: 10.7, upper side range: 10.1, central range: 9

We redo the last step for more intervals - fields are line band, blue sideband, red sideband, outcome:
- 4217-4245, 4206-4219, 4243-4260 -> 1.7 angstrom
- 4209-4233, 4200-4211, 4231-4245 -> 1.1 angstrom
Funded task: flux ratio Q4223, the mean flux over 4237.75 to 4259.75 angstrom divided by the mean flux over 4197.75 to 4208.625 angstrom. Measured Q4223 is 1.0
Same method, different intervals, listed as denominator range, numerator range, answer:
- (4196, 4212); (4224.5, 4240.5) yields 0.90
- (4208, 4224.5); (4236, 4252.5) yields 0.96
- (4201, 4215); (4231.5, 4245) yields 0.94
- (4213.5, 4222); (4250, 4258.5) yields 0.90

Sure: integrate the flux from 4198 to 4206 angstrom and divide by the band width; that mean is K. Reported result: 10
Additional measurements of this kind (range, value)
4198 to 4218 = 10.5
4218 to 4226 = 9.64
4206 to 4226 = 10.4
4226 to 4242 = 9.52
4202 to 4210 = 10.8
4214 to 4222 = 10.6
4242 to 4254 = 9.92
